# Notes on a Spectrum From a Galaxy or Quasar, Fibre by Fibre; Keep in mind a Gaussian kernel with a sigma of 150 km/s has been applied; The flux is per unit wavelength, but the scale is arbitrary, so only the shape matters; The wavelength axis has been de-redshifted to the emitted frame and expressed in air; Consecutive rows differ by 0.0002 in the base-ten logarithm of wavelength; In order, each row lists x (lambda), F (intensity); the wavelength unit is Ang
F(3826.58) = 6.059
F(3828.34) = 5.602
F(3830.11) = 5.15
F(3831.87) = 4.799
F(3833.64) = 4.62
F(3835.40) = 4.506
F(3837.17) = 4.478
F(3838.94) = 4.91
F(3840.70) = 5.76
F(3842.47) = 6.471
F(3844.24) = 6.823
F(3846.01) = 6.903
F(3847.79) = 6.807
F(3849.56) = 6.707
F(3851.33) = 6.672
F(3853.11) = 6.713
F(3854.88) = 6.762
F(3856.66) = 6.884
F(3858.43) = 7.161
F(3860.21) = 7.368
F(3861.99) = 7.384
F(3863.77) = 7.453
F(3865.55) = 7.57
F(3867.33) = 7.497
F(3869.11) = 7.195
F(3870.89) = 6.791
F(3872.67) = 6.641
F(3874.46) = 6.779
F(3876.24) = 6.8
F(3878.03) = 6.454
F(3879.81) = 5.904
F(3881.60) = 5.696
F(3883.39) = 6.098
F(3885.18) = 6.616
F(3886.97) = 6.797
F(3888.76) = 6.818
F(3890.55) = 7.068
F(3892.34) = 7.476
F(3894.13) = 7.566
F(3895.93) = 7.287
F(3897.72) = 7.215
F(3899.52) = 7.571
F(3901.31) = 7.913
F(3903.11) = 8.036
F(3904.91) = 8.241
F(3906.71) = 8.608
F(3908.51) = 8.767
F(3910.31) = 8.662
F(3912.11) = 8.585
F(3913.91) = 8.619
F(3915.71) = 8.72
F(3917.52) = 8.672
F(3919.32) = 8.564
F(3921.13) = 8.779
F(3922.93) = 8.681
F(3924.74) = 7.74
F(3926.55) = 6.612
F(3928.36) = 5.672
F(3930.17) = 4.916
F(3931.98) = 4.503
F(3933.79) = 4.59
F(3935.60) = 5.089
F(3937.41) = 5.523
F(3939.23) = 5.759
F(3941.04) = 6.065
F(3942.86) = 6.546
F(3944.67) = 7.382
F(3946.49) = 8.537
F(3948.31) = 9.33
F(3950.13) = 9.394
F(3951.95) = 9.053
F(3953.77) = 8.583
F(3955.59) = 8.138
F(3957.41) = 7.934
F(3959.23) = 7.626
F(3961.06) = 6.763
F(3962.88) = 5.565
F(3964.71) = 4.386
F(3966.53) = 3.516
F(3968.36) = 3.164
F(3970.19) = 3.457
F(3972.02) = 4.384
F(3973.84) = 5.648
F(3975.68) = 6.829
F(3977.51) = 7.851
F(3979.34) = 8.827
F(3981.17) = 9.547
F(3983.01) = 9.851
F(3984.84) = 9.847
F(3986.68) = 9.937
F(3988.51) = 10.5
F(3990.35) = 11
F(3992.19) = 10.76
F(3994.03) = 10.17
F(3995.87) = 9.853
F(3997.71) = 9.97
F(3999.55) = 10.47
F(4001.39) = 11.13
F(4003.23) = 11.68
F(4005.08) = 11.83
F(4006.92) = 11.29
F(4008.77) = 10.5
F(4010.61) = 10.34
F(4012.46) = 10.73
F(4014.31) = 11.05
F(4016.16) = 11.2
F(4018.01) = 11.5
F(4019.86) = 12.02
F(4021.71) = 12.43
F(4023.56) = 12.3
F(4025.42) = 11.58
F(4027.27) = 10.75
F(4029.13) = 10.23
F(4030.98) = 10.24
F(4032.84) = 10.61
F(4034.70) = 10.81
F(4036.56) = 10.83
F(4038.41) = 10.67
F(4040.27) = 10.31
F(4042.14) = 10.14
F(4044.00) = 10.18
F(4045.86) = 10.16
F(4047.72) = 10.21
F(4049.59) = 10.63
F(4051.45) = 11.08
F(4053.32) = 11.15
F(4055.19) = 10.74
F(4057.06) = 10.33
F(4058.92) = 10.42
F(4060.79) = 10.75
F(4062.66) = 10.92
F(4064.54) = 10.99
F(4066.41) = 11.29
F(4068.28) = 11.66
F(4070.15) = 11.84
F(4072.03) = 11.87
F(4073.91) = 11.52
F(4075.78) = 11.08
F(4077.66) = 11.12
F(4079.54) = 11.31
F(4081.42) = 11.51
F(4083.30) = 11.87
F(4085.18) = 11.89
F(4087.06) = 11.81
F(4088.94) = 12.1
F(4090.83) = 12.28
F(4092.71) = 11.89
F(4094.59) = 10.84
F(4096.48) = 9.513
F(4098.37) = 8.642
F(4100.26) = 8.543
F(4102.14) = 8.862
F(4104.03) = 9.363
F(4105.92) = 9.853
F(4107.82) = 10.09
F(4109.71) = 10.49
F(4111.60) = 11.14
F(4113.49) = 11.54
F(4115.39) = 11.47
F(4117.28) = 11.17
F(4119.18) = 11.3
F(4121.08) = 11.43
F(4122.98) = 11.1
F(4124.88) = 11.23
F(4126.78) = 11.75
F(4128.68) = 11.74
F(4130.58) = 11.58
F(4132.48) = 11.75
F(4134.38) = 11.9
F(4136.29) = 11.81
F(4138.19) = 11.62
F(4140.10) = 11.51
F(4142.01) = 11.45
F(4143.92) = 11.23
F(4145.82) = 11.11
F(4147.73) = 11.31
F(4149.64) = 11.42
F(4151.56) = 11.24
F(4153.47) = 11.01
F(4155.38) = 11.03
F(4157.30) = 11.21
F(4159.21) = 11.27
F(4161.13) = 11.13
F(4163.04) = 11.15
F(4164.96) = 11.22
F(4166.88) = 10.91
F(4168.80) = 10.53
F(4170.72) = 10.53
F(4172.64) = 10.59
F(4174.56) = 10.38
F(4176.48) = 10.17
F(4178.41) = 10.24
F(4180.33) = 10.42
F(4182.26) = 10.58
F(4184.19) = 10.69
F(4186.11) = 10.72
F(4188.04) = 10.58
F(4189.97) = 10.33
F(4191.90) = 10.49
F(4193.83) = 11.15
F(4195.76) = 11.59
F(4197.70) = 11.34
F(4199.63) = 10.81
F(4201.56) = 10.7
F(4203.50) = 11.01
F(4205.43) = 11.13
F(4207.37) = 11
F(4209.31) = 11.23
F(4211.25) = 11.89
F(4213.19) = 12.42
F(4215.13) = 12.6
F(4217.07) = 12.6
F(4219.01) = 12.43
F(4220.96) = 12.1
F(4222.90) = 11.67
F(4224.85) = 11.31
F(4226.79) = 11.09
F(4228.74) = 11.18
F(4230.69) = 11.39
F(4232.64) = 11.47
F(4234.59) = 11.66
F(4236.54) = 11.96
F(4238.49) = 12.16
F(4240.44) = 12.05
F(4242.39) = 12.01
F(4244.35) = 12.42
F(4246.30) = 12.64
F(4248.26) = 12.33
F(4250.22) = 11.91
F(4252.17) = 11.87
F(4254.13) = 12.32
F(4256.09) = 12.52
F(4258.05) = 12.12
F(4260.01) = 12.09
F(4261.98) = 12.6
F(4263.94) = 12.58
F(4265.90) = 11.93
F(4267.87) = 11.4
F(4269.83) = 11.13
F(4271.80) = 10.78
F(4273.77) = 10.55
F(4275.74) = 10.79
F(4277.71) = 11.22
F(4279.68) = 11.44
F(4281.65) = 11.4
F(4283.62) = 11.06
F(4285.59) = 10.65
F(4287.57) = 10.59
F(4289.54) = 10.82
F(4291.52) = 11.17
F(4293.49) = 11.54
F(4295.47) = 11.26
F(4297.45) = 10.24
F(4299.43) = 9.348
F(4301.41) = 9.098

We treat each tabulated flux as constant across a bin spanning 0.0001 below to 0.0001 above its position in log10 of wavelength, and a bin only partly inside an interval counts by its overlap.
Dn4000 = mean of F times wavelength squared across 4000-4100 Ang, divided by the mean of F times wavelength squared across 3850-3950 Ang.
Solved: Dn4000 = 1.7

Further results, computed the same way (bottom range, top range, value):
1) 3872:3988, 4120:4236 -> 1.77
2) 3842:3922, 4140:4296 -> 1.82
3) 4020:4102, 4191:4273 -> 1.17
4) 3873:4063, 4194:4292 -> 1.53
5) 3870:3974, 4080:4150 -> 1.76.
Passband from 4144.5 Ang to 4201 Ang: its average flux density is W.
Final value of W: 10.9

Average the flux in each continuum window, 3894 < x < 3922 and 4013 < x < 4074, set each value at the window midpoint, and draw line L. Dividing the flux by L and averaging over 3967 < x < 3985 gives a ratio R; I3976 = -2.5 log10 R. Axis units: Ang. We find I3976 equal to 0.39 mag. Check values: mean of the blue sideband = 8.25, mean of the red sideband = 11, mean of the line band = 6.74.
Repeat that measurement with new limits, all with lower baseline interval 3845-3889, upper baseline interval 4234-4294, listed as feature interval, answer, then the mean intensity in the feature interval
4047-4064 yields -0.173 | 10.7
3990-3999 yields -0.226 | 10.3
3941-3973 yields 0.183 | 6.67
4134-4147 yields -0.134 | 11.5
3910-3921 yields -0.167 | 8.65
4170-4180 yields 0.020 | 10.4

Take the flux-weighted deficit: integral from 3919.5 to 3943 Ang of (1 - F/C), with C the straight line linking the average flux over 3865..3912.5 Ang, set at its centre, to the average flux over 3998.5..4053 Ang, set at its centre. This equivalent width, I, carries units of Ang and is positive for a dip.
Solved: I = 6.0 Ang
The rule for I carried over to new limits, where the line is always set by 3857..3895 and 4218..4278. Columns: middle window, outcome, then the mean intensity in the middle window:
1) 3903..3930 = -2.5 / 8.11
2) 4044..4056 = -1.9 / 10.6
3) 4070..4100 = -4.9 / 11.2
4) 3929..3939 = 3.5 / 5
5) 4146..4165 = -1.1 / 11.2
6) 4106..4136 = -3.4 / 11.3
